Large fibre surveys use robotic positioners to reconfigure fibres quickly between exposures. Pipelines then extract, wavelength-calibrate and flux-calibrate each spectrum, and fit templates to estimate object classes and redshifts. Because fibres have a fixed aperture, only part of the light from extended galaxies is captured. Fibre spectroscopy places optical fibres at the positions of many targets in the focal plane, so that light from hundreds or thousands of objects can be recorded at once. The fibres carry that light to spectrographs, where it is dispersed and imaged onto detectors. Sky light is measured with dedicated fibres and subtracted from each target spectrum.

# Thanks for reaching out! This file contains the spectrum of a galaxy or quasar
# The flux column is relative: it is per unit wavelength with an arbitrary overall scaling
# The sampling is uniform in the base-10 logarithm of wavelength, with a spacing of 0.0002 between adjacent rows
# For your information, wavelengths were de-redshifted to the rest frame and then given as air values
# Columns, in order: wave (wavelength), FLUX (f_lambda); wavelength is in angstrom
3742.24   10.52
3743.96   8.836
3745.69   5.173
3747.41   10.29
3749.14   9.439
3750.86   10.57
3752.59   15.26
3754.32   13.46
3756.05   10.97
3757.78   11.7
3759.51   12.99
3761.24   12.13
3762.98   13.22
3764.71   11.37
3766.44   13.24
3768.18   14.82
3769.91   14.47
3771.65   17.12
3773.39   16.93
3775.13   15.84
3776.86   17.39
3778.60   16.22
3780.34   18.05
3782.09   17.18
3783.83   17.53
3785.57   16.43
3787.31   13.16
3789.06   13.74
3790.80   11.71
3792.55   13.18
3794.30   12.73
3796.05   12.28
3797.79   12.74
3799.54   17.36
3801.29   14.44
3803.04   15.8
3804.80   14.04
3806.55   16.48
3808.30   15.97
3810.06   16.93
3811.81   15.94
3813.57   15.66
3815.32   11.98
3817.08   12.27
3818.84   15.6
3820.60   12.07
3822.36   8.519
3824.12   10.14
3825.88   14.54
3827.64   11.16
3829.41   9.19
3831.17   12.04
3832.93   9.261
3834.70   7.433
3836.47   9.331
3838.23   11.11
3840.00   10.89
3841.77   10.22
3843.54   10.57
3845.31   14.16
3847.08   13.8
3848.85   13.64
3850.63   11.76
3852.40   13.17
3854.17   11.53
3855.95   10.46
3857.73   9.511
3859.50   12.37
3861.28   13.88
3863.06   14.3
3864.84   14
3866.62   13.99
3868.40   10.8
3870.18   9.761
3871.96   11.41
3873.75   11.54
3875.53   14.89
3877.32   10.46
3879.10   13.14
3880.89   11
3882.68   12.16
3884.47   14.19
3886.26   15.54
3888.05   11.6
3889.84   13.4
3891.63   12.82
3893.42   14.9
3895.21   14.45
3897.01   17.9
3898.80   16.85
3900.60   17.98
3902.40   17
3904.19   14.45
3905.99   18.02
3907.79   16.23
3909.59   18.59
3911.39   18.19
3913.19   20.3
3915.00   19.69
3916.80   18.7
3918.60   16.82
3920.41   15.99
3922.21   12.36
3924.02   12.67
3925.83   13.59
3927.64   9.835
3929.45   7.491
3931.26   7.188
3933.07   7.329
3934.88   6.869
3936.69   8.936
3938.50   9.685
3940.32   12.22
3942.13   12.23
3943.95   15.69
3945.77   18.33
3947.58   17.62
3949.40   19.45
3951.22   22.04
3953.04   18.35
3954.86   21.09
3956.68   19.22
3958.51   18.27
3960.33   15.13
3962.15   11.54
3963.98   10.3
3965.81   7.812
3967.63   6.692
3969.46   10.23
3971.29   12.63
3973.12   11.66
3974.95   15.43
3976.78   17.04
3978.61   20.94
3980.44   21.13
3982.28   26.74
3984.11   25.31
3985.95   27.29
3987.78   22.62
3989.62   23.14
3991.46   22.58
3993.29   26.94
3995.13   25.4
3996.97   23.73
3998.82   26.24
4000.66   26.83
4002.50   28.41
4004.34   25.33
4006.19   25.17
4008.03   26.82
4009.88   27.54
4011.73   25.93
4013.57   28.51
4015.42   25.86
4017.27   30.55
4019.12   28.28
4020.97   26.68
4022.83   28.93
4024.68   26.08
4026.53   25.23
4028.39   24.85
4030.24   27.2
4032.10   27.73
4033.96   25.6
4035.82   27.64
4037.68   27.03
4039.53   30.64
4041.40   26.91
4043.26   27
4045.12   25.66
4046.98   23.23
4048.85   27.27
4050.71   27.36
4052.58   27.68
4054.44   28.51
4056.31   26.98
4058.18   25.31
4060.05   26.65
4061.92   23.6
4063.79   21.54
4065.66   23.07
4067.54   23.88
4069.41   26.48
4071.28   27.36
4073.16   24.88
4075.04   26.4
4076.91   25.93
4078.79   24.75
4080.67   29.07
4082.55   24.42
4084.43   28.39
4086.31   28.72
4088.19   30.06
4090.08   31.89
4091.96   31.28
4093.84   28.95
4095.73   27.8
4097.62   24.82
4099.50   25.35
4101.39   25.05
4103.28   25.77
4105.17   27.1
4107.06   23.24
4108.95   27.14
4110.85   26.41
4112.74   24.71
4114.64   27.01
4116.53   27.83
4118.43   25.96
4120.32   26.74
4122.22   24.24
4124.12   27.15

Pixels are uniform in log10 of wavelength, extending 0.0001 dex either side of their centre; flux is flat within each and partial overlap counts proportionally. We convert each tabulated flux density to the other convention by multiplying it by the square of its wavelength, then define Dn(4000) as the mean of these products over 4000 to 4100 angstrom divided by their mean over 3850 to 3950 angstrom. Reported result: 2.1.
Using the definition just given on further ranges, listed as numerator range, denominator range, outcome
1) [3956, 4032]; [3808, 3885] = 1.97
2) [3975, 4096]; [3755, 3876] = 2.23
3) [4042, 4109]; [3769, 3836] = 2.17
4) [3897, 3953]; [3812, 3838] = 1.36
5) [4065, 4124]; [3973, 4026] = 1.12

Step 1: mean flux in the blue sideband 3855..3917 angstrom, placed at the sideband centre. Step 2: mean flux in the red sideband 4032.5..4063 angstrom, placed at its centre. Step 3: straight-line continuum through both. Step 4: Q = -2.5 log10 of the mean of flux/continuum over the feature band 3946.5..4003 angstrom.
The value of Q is 0.10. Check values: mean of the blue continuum 14.4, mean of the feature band 19.4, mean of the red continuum 26.7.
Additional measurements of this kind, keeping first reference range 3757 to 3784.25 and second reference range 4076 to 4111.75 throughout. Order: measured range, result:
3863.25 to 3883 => 0.473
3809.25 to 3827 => 0.248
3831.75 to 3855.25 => 0.490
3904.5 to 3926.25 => 0.214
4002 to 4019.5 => -0.134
